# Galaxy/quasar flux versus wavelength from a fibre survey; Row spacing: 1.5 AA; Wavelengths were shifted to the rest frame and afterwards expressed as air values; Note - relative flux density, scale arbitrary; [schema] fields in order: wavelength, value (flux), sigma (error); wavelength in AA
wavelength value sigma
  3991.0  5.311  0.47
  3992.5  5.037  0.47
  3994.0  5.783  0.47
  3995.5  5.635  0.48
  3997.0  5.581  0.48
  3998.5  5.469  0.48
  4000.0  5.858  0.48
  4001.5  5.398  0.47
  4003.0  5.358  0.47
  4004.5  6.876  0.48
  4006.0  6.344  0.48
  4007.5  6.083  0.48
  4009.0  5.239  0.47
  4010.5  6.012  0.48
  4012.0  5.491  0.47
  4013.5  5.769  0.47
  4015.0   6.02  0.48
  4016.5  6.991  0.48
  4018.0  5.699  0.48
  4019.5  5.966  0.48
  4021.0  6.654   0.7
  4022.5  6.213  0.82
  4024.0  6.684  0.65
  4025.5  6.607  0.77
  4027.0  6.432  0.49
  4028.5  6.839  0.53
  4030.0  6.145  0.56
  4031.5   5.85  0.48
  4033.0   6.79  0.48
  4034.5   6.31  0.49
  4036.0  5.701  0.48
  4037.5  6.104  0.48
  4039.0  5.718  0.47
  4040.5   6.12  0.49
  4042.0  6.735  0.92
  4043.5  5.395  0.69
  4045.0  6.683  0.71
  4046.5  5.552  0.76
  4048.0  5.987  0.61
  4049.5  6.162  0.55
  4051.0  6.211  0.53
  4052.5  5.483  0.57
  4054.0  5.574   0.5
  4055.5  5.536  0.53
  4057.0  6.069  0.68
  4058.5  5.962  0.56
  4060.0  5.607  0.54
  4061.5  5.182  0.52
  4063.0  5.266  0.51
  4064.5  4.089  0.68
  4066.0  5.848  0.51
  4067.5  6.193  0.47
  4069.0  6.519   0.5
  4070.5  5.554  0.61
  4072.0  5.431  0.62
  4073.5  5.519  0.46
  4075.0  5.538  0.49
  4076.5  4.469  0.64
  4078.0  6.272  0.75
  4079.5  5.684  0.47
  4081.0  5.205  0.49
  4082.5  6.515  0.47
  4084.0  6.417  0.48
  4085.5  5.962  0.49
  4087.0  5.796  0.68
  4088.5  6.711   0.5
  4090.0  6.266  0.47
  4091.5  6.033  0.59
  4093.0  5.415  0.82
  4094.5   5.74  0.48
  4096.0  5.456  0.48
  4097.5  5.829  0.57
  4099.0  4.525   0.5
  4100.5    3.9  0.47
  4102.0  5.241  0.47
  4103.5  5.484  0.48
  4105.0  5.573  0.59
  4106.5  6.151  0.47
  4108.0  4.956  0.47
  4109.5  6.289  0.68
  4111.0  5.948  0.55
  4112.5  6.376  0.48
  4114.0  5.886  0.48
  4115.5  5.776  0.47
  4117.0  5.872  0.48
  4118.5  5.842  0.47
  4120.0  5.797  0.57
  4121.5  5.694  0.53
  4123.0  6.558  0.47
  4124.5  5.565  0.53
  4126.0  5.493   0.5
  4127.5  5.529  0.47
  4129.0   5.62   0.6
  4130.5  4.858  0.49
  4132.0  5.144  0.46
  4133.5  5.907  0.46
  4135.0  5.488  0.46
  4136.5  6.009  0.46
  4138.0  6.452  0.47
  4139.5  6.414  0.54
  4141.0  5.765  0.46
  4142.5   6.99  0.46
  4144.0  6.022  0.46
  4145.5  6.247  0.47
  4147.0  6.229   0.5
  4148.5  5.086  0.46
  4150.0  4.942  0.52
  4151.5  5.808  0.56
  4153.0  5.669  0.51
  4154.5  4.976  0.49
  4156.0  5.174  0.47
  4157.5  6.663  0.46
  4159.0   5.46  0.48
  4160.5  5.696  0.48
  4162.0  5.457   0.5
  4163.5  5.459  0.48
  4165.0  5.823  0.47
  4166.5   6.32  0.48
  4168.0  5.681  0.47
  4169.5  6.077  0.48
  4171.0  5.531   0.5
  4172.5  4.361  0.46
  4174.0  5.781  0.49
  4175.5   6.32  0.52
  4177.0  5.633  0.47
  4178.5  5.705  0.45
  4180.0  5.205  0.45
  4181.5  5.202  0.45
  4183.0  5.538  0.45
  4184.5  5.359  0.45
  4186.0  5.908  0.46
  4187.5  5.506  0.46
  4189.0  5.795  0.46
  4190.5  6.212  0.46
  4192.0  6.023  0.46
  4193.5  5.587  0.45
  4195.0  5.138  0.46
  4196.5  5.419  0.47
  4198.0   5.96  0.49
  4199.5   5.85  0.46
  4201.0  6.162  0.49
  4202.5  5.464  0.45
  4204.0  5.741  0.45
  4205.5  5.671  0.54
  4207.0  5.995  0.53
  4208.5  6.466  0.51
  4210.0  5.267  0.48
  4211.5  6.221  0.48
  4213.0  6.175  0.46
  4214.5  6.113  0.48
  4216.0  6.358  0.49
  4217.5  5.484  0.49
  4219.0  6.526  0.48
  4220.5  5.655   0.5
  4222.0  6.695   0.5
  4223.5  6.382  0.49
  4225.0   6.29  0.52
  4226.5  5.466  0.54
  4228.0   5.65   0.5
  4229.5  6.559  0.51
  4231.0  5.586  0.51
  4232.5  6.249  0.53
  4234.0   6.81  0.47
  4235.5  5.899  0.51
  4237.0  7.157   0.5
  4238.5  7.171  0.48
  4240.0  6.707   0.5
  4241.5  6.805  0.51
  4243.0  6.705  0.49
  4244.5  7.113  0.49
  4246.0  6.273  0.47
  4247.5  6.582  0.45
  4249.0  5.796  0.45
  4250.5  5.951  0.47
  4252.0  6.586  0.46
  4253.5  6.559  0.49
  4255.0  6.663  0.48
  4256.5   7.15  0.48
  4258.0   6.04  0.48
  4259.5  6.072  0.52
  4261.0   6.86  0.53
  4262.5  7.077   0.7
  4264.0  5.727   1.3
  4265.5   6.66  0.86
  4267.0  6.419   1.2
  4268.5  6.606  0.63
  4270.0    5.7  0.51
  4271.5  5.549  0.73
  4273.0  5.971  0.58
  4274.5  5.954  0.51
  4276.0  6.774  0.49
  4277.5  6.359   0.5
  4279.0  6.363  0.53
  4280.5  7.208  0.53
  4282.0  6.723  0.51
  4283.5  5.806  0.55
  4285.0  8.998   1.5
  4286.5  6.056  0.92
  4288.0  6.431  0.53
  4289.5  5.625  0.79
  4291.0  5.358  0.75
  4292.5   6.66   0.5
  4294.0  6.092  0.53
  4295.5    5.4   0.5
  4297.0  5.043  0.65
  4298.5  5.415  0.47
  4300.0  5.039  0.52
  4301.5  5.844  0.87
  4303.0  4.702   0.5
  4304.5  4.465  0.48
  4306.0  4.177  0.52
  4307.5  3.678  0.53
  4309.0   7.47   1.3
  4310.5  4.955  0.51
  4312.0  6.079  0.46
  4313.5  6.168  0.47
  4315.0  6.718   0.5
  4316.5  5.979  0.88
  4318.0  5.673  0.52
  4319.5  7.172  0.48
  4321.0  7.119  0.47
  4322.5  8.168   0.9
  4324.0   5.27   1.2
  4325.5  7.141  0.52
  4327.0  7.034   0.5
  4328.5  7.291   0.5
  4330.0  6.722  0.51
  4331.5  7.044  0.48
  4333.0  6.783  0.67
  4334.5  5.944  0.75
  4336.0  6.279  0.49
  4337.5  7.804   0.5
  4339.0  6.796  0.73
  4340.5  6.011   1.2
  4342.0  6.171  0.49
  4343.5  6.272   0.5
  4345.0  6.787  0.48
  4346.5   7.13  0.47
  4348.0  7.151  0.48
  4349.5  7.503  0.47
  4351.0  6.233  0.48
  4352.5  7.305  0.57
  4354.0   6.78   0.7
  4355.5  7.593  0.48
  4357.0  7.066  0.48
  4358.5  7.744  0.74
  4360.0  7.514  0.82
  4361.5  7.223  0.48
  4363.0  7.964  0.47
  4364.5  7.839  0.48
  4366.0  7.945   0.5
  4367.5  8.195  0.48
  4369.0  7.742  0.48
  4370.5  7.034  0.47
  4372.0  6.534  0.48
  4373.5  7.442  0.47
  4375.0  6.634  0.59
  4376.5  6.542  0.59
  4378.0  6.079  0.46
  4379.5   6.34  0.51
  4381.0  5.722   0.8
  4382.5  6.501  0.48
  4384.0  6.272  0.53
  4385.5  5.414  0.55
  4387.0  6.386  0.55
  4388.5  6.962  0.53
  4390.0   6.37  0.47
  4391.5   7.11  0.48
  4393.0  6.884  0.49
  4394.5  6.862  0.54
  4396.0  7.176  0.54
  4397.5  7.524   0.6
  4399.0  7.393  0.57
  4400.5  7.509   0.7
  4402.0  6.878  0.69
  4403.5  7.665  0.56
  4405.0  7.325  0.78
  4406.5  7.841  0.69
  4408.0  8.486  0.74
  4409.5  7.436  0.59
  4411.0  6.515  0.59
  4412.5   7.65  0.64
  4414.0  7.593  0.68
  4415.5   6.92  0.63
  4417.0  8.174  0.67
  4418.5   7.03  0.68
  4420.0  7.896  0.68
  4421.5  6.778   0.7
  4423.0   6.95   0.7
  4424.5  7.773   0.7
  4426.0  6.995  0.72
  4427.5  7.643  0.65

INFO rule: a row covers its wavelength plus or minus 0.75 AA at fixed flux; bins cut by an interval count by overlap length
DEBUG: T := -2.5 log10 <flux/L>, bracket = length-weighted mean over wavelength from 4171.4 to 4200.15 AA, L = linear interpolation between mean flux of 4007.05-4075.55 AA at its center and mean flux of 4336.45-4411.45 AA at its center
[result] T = 0.15 mag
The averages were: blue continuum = 5.95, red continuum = 7.03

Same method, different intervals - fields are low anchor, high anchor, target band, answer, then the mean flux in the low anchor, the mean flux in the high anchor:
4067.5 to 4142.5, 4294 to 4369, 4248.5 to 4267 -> -0.027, 5.74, 6.53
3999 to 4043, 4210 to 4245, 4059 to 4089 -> 0.090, 6.13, 6.31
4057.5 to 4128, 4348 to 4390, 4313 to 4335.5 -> 0.013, 5.68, 6.97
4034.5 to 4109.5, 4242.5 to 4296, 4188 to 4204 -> 0.070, 5.71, 6.39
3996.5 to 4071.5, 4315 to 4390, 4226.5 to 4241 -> 0.024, 5.96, 6.86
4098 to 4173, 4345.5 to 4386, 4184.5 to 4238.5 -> 0.024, 5.68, 7.02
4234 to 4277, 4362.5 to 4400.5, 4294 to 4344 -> 0.098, 6.45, 6.92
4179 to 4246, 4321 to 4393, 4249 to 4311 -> 0.064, 6.03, 6.89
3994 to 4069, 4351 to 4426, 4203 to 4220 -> 0.098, 5.95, 7.14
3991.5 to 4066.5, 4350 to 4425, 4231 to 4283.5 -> 0.039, 5.92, 7.13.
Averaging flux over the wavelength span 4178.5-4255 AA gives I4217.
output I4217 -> 6.06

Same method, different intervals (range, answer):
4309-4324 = 6.44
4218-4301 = 6.3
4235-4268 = 6.55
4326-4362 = 6.92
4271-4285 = 6.46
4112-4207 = 5.73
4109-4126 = 5.94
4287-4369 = 6.49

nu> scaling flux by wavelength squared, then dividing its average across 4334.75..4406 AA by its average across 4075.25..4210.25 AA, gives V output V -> 1.36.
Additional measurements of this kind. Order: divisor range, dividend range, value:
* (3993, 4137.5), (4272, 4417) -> 1.31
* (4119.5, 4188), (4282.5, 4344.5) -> 1.17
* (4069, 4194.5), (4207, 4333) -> 1.17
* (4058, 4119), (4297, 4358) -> 1.26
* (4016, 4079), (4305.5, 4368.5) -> 1.31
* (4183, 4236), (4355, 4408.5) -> 1.30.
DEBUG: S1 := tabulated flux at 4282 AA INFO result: 6.723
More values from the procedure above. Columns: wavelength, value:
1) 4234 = 6.81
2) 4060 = 5.607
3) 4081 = 5.205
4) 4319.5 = 7.172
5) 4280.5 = 7.208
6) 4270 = 5.7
